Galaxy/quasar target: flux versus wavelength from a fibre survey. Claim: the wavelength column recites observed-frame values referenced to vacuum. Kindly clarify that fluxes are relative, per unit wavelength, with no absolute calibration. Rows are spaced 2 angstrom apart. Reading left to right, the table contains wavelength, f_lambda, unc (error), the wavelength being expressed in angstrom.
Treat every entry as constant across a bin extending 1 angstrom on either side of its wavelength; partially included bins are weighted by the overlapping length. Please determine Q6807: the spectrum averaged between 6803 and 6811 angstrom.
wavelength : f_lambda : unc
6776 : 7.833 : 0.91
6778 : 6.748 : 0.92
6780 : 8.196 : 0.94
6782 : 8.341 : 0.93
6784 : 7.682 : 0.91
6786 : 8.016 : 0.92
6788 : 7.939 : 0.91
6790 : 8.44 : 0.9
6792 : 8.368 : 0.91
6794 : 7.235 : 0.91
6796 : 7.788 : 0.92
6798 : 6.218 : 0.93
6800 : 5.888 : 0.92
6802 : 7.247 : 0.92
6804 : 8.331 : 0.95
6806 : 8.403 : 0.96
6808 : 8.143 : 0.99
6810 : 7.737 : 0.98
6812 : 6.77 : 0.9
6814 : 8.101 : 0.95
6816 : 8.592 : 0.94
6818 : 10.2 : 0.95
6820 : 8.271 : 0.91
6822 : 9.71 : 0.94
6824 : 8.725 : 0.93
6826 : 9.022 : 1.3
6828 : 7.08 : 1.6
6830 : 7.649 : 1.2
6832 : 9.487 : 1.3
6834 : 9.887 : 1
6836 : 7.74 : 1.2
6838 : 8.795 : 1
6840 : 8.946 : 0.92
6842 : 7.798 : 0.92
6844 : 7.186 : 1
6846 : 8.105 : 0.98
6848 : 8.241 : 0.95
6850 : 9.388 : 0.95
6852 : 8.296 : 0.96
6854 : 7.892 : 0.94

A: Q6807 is 8.15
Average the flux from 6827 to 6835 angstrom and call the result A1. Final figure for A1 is 8.53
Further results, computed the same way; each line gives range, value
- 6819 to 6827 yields 8.93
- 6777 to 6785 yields 7.74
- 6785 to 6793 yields 8.19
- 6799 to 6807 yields 7.47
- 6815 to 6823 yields 9.19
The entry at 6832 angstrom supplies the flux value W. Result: 9.487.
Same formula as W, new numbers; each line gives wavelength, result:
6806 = 8.403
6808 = 8.143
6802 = 7.247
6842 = 7.798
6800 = 5.888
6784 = 7.682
